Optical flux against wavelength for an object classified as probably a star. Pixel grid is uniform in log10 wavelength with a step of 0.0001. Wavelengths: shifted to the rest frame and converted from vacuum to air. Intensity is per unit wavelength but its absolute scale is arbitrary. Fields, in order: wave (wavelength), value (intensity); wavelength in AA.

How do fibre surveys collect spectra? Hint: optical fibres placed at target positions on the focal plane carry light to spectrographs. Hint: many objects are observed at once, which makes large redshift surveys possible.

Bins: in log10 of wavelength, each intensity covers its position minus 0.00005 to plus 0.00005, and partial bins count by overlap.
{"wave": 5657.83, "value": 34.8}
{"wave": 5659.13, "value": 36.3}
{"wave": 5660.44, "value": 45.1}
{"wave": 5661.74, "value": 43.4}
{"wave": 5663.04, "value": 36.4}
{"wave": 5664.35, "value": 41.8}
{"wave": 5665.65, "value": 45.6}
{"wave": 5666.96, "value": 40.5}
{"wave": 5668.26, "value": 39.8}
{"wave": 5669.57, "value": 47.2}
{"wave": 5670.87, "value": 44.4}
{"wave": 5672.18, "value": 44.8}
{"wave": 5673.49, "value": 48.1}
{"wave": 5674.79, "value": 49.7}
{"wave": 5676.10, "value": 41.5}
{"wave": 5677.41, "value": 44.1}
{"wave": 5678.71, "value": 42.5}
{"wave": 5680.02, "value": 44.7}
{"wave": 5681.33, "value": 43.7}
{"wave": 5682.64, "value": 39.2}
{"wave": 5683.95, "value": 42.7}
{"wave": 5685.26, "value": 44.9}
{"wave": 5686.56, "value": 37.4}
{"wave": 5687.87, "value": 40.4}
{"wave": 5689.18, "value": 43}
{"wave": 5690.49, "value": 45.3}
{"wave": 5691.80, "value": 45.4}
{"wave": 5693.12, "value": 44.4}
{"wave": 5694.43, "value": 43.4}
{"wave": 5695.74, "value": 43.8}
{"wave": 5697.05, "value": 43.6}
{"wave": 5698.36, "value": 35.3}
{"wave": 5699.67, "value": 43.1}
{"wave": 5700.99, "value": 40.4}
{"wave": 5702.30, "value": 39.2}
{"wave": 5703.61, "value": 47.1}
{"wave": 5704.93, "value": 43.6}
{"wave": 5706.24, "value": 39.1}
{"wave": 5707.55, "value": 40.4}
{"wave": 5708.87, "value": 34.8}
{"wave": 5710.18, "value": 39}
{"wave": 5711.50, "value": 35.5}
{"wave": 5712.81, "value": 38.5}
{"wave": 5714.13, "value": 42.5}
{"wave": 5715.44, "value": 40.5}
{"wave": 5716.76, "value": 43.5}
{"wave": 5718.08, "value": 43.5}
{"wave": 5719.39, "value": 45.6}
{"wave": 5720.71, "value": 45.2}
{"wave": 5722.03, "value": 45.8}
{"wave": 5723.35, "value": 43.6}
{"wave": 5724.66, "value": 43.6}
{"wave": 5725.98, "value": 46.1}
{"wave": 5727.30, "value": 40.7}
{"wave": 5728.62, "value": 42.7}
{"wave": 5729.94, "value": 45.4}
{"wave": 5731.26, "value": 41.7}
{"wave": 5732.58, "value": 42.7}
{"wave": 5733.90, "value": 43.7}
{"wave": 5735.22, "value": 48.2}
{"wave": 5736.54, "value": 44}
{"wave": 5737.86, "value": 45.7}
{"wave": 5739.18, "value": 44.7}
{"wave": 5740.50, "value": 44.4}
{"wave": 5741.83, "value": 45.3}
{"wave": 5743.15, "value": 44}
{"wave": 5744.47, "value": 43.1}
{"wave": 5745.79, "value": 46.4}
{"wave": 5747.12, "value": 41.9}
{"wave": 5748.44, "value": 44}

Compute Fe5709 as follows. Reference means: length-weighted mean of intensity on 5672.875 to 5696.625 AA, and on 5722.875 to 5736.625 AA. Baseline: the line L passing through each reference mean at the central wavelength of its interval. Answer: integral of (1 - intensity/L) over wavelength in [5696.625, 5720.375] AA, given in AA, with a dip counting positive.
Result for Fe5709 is 1.5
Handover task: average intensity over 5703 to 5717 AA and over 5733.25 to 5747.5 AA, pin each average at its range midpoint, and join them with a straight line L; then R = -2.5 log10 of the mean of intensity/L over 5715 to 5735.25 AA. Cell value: -0.03 mag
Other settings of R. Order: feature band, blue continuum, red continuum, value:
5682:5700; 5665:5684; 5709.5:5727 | 0.03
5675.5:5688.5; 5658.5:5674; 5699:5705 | 0.01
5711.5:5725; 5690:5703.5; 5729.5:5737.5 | 0.02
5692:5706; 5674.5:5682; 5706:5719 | -0.02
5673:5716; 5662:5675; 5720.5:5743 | 0.05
